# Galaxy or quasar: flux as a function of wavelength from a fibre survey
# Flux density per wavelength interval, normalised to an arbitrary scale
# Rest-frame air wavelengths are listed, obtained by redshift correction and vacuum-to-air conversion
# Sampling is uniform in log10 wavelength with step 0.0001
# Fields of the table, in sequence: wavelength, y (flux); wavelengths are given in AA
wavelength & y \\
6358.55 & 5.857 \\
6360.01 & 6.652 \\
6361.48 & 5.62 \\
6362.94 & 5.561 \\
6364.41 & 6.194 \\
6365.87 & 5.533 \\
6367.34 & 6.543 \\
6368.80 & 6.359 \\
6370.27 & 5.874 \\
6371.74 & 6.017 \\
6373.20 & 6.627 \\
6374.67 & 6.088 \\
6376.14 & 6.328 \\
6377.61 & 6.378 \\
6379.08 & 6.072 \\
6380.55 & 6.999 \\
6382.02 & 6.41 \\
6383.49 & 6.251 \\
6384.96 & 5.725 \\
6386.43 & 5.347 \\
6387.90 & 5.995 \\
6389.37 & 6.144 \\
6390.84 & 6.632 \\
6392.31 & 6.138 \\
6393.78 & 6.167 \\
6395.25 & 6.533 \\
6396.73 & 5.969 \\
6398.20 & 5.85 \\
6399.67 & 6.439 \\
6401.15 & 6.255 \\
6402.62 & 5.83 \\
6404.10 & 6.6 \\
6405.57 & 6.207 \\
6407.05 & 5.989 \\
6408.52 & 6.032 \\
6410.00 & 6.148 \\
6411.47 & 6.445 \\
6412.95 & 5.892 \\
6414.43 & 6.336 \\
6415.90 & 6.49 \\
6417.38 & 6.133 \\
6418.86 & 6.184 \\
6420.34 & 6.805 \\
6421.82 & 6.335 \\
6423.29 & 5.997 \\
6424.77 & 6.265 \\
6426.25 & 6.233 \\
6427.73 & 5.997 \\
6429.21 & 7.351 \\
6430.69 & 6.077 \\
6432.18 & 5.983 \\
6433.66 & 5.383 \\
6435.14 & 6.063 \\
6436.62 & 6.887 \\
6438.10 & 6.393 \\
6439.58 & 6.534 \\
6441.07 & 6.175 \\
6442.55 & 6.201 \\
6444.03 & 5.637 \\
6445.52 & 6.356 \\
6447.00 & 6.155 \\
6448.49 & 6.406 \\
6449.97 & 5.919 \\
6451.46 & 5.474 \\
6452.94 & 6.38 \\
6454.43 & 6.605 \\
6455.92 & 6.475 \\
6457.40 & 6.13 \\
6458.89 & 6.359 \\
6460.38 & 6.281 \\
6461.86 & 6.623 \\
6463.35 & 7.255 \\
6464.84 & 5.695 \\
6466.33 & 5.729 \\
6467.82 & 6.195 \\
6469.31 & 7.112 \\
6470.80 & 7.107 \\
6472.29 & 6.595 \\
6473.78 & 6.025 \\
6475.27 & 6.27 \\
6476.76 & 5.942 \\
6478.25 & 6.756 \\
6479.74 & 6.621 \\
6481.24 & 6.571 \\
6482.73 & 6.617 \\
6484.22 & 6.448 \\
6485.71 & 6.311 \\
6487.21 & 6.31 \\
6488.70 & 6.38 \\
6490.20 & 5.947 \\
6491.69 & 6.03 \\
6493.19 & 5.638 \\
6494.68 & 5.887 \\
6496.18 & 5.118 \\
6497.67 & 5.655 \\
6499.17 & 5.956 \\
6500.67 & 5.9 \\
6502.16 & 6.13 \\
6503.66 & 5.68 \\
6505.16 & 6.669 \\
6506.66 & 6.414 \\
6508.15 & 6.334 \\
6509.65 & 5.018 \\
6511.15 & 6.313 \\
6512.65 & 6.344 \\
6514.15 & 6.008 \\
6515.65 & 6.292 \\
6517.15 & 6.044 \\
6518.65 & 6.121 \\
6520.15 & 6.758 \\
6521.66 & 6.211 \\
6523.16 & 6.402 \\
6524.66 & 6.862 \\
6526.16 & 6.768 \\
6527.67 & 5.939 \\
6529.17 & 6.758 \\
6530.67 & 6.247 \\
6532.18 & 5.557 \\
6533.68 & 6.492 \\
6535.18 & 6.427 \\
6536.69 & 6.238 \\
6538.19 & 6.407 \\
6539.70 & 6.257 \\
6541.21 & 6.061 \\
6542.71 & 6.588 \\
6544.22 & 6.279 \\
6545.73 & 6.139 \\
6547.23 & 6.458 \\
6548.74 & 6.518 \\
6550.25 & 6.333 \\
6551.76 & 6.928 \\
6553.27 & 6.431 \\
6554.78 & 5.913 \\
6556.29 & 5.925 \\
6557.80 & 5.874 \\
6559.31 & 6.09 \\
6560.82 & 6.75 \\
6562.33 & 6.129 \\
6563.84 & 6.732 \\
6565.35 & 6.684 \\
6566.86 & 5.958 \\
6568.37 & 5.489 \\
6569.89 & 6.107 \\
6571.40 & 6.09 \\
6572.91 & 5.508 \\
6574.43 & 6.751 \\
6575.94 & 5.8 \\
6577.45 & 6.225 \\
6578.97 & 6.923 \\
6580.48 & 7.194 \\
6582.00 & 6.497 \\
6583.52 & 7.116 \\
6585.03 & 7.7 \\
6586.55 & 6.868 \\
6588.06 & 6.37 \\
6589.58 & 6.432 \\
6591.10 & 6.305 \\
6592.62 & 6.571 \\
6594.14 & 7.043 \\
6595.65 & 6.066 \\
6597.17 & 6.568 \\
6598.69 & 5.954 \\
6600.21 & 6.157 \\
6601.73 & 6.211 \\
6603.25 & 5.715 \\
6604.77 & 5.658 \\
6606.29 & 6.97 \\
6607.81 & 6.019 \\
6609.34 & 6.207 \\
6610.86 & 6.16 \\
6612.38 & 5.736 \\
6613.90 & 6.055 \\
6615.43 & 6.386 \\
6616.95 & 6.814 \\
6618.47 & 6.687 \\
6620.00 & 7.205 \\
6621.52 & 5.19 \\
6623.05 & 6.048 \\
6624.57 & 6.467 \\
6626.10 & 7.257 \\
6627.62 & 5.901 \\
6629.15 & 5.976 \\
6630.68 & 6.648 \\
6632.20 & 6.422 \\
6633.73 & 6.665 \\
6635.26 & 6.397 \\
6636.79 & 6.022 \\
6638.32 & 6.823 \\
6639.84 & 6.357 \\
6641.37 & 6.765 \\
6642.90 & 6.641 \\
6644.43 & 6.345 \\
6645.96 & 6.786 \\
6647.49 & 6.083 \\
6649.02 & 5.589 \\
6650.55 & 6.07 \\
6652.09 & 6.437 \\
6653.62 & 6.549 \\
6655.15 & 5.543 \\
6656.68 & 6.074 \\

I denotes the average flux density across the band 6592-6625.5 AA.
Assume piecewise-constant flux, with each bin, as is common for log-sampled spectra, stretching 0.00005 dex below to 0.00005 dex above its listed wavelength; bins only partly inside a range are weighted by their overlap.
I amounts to 6.27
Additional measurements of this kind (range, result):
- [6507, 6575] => 6.26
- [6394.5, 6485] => 6.29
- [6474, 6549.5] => 6.22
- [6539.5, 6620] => 6.36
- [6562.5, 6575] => 6.15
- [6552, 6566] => 6.3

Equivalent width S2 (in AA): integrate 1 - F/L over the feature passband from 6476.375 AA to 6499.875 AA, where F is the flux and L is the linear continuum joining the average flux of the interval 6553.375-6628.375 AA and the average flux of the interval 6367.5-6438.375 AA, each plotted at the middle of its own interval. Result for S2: 0.5 AA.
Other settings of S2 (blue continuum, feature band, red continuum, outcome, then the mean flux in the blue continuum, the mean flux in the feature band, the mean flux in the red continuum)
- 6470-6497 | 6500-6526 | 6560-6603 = 0.4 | 6.25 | 6.22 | 6.43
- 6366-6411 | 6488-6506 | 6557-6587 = 1.2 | 6.19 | 5.92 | 6.42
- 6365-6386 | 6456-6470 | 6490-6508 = -0.8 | 6.22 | 6.38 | 5.93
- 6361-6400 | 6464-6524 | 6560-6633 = 0.7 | 6.14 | 6.19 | 6.37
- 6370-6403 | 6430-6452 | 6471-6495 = 0.5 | 6.19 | 6.11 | 6.3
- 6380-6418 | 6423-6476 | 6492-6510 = -2.2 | 6.19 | 6.29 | 5.89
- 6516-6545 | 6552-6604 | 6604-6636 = -0.3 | 6.34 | 6.36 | 6.33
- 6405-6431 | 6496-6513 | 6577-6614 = 1.0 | 6.28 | 5.98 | 6.44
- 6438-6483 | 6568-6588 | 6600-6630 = -0.7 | 6.34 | 6.5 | 6.24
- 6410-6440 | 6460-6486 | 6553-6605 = -0.6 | 6.28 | 6.46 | 6.34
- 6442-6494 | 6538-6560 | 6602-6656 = 0.1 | 6.3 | 6.27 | 6.3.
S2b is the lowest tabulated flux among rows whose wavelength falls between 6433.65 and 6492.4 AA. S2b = 5.383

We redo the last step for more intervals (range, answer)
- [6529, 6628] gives 5.19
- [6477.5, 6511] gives 5.018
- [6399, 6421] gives 5.83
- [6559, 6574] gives 5.489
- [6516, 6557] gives 5.557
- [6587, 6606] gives 5.658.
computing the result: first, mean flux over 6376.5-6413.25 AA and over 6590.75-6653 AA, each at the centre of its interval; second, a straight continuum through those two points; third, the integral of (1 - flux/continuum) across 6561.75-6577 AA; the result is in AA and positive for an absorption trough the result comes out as 0.4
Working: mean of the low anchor 6.18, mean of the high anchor 6.33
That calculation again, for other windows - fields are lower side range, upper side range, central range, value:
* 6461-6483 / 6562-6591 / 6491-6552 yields 2.5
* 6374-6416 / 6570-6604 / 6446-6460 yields 0.1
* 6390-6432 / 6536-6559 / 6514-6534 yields -0.1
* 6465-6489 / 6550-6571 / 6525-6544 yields -0.1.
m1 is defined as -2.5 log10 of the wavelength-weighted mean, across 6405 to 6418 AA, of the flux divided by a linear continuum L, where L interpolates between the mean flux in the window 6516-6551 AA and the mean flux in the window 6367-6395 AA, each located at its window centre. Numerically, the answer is 0.01 mag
